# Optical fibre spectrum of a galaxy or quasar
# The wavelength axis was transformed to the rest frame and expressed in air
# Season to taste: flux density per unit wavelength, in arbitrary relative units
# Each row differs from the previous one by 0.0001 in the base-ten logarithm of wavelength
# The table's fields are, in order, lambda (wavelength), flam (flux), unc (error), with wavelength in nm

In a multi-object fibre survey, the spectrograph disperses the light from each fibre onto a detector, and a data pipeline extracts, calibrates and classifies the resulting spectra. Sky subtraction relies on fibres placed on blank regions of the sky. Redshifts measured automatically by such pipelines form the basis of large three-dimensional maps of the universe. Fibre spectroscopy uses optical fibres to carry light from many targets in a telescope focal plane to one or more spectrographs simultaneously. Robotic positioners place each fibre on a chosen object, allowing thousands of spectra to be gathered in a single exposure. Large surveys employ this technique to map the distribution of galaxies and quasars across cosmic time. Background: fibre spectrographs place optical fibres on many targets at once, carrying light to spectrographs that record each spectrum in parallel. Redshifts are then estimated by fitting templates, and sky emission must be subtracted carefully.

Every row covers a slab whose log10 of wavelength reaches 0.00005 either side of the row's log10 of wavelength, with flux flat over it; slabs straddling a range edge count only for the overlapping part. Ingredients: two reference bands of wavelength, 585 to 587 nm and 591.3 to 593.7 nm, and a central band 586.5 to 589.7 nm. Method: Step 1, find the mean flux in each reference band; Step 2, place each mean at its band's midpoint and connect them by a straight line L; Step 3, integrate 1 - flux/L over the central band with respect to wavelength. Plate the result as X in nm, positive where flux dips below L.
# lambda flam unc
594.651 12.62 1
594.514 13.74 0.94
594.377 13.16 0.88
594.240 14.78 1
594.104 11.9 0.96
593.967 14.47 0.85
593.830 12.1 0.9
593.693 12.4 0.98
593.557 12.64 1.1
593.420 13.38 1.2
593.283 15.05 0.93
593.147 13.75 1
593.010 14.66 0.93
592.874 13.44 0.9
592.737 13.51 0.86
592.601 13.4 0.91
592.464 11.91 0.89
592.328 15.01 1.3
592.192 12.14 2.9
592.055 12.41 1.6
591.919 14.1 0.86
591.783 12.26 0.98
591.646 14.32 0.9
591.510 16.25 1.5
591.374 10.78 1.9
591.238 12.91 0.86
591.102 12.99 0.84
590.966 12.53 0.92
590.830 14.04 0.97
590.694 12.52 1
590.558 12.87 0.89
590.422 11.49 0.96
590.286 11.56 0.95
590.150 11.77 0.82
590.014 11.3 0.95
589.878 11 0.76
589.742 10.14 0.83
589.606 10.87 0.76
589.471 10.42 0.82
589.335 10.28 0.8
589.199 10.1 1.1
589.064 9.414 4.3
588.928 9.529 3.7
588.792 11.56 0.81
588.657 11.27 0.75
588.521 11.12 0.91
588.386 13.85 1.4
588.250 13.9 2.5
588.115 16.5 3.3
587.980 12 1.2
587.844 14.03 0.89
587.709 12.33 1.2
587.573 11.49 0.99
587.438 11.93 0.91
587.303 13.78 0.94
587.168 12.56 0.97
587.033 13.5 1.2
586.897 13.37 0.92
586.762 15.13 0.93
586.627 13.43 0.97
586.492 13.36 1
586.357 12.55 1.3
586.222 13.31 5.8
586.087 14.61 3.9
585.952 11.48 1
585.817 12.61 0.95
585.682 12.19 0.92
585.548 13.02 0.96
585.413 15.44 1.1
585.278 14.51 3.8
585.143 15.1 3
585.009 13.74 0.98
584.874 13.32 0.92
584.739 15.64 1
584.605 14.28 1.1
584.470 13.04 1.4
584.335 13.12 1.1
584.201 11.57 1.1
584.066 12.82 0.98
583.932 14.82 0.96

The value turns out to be 0.30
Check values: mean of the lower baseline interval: 13.6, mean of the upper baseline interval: 13.4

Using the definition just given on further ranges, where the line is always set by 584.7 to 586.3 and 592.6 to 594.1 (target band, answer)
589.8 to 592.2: 0.16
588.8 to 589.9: 0.27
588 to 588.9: 0.05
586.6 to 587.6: 0.03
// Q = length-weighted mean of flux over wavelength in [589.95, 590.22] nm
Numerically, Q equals 11.5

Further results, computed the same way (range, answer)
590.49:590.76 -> 12.7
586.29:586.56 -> 13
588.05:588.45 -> 14.7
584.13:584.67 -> 13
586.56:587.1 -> 13.8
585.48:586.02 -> 12.3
